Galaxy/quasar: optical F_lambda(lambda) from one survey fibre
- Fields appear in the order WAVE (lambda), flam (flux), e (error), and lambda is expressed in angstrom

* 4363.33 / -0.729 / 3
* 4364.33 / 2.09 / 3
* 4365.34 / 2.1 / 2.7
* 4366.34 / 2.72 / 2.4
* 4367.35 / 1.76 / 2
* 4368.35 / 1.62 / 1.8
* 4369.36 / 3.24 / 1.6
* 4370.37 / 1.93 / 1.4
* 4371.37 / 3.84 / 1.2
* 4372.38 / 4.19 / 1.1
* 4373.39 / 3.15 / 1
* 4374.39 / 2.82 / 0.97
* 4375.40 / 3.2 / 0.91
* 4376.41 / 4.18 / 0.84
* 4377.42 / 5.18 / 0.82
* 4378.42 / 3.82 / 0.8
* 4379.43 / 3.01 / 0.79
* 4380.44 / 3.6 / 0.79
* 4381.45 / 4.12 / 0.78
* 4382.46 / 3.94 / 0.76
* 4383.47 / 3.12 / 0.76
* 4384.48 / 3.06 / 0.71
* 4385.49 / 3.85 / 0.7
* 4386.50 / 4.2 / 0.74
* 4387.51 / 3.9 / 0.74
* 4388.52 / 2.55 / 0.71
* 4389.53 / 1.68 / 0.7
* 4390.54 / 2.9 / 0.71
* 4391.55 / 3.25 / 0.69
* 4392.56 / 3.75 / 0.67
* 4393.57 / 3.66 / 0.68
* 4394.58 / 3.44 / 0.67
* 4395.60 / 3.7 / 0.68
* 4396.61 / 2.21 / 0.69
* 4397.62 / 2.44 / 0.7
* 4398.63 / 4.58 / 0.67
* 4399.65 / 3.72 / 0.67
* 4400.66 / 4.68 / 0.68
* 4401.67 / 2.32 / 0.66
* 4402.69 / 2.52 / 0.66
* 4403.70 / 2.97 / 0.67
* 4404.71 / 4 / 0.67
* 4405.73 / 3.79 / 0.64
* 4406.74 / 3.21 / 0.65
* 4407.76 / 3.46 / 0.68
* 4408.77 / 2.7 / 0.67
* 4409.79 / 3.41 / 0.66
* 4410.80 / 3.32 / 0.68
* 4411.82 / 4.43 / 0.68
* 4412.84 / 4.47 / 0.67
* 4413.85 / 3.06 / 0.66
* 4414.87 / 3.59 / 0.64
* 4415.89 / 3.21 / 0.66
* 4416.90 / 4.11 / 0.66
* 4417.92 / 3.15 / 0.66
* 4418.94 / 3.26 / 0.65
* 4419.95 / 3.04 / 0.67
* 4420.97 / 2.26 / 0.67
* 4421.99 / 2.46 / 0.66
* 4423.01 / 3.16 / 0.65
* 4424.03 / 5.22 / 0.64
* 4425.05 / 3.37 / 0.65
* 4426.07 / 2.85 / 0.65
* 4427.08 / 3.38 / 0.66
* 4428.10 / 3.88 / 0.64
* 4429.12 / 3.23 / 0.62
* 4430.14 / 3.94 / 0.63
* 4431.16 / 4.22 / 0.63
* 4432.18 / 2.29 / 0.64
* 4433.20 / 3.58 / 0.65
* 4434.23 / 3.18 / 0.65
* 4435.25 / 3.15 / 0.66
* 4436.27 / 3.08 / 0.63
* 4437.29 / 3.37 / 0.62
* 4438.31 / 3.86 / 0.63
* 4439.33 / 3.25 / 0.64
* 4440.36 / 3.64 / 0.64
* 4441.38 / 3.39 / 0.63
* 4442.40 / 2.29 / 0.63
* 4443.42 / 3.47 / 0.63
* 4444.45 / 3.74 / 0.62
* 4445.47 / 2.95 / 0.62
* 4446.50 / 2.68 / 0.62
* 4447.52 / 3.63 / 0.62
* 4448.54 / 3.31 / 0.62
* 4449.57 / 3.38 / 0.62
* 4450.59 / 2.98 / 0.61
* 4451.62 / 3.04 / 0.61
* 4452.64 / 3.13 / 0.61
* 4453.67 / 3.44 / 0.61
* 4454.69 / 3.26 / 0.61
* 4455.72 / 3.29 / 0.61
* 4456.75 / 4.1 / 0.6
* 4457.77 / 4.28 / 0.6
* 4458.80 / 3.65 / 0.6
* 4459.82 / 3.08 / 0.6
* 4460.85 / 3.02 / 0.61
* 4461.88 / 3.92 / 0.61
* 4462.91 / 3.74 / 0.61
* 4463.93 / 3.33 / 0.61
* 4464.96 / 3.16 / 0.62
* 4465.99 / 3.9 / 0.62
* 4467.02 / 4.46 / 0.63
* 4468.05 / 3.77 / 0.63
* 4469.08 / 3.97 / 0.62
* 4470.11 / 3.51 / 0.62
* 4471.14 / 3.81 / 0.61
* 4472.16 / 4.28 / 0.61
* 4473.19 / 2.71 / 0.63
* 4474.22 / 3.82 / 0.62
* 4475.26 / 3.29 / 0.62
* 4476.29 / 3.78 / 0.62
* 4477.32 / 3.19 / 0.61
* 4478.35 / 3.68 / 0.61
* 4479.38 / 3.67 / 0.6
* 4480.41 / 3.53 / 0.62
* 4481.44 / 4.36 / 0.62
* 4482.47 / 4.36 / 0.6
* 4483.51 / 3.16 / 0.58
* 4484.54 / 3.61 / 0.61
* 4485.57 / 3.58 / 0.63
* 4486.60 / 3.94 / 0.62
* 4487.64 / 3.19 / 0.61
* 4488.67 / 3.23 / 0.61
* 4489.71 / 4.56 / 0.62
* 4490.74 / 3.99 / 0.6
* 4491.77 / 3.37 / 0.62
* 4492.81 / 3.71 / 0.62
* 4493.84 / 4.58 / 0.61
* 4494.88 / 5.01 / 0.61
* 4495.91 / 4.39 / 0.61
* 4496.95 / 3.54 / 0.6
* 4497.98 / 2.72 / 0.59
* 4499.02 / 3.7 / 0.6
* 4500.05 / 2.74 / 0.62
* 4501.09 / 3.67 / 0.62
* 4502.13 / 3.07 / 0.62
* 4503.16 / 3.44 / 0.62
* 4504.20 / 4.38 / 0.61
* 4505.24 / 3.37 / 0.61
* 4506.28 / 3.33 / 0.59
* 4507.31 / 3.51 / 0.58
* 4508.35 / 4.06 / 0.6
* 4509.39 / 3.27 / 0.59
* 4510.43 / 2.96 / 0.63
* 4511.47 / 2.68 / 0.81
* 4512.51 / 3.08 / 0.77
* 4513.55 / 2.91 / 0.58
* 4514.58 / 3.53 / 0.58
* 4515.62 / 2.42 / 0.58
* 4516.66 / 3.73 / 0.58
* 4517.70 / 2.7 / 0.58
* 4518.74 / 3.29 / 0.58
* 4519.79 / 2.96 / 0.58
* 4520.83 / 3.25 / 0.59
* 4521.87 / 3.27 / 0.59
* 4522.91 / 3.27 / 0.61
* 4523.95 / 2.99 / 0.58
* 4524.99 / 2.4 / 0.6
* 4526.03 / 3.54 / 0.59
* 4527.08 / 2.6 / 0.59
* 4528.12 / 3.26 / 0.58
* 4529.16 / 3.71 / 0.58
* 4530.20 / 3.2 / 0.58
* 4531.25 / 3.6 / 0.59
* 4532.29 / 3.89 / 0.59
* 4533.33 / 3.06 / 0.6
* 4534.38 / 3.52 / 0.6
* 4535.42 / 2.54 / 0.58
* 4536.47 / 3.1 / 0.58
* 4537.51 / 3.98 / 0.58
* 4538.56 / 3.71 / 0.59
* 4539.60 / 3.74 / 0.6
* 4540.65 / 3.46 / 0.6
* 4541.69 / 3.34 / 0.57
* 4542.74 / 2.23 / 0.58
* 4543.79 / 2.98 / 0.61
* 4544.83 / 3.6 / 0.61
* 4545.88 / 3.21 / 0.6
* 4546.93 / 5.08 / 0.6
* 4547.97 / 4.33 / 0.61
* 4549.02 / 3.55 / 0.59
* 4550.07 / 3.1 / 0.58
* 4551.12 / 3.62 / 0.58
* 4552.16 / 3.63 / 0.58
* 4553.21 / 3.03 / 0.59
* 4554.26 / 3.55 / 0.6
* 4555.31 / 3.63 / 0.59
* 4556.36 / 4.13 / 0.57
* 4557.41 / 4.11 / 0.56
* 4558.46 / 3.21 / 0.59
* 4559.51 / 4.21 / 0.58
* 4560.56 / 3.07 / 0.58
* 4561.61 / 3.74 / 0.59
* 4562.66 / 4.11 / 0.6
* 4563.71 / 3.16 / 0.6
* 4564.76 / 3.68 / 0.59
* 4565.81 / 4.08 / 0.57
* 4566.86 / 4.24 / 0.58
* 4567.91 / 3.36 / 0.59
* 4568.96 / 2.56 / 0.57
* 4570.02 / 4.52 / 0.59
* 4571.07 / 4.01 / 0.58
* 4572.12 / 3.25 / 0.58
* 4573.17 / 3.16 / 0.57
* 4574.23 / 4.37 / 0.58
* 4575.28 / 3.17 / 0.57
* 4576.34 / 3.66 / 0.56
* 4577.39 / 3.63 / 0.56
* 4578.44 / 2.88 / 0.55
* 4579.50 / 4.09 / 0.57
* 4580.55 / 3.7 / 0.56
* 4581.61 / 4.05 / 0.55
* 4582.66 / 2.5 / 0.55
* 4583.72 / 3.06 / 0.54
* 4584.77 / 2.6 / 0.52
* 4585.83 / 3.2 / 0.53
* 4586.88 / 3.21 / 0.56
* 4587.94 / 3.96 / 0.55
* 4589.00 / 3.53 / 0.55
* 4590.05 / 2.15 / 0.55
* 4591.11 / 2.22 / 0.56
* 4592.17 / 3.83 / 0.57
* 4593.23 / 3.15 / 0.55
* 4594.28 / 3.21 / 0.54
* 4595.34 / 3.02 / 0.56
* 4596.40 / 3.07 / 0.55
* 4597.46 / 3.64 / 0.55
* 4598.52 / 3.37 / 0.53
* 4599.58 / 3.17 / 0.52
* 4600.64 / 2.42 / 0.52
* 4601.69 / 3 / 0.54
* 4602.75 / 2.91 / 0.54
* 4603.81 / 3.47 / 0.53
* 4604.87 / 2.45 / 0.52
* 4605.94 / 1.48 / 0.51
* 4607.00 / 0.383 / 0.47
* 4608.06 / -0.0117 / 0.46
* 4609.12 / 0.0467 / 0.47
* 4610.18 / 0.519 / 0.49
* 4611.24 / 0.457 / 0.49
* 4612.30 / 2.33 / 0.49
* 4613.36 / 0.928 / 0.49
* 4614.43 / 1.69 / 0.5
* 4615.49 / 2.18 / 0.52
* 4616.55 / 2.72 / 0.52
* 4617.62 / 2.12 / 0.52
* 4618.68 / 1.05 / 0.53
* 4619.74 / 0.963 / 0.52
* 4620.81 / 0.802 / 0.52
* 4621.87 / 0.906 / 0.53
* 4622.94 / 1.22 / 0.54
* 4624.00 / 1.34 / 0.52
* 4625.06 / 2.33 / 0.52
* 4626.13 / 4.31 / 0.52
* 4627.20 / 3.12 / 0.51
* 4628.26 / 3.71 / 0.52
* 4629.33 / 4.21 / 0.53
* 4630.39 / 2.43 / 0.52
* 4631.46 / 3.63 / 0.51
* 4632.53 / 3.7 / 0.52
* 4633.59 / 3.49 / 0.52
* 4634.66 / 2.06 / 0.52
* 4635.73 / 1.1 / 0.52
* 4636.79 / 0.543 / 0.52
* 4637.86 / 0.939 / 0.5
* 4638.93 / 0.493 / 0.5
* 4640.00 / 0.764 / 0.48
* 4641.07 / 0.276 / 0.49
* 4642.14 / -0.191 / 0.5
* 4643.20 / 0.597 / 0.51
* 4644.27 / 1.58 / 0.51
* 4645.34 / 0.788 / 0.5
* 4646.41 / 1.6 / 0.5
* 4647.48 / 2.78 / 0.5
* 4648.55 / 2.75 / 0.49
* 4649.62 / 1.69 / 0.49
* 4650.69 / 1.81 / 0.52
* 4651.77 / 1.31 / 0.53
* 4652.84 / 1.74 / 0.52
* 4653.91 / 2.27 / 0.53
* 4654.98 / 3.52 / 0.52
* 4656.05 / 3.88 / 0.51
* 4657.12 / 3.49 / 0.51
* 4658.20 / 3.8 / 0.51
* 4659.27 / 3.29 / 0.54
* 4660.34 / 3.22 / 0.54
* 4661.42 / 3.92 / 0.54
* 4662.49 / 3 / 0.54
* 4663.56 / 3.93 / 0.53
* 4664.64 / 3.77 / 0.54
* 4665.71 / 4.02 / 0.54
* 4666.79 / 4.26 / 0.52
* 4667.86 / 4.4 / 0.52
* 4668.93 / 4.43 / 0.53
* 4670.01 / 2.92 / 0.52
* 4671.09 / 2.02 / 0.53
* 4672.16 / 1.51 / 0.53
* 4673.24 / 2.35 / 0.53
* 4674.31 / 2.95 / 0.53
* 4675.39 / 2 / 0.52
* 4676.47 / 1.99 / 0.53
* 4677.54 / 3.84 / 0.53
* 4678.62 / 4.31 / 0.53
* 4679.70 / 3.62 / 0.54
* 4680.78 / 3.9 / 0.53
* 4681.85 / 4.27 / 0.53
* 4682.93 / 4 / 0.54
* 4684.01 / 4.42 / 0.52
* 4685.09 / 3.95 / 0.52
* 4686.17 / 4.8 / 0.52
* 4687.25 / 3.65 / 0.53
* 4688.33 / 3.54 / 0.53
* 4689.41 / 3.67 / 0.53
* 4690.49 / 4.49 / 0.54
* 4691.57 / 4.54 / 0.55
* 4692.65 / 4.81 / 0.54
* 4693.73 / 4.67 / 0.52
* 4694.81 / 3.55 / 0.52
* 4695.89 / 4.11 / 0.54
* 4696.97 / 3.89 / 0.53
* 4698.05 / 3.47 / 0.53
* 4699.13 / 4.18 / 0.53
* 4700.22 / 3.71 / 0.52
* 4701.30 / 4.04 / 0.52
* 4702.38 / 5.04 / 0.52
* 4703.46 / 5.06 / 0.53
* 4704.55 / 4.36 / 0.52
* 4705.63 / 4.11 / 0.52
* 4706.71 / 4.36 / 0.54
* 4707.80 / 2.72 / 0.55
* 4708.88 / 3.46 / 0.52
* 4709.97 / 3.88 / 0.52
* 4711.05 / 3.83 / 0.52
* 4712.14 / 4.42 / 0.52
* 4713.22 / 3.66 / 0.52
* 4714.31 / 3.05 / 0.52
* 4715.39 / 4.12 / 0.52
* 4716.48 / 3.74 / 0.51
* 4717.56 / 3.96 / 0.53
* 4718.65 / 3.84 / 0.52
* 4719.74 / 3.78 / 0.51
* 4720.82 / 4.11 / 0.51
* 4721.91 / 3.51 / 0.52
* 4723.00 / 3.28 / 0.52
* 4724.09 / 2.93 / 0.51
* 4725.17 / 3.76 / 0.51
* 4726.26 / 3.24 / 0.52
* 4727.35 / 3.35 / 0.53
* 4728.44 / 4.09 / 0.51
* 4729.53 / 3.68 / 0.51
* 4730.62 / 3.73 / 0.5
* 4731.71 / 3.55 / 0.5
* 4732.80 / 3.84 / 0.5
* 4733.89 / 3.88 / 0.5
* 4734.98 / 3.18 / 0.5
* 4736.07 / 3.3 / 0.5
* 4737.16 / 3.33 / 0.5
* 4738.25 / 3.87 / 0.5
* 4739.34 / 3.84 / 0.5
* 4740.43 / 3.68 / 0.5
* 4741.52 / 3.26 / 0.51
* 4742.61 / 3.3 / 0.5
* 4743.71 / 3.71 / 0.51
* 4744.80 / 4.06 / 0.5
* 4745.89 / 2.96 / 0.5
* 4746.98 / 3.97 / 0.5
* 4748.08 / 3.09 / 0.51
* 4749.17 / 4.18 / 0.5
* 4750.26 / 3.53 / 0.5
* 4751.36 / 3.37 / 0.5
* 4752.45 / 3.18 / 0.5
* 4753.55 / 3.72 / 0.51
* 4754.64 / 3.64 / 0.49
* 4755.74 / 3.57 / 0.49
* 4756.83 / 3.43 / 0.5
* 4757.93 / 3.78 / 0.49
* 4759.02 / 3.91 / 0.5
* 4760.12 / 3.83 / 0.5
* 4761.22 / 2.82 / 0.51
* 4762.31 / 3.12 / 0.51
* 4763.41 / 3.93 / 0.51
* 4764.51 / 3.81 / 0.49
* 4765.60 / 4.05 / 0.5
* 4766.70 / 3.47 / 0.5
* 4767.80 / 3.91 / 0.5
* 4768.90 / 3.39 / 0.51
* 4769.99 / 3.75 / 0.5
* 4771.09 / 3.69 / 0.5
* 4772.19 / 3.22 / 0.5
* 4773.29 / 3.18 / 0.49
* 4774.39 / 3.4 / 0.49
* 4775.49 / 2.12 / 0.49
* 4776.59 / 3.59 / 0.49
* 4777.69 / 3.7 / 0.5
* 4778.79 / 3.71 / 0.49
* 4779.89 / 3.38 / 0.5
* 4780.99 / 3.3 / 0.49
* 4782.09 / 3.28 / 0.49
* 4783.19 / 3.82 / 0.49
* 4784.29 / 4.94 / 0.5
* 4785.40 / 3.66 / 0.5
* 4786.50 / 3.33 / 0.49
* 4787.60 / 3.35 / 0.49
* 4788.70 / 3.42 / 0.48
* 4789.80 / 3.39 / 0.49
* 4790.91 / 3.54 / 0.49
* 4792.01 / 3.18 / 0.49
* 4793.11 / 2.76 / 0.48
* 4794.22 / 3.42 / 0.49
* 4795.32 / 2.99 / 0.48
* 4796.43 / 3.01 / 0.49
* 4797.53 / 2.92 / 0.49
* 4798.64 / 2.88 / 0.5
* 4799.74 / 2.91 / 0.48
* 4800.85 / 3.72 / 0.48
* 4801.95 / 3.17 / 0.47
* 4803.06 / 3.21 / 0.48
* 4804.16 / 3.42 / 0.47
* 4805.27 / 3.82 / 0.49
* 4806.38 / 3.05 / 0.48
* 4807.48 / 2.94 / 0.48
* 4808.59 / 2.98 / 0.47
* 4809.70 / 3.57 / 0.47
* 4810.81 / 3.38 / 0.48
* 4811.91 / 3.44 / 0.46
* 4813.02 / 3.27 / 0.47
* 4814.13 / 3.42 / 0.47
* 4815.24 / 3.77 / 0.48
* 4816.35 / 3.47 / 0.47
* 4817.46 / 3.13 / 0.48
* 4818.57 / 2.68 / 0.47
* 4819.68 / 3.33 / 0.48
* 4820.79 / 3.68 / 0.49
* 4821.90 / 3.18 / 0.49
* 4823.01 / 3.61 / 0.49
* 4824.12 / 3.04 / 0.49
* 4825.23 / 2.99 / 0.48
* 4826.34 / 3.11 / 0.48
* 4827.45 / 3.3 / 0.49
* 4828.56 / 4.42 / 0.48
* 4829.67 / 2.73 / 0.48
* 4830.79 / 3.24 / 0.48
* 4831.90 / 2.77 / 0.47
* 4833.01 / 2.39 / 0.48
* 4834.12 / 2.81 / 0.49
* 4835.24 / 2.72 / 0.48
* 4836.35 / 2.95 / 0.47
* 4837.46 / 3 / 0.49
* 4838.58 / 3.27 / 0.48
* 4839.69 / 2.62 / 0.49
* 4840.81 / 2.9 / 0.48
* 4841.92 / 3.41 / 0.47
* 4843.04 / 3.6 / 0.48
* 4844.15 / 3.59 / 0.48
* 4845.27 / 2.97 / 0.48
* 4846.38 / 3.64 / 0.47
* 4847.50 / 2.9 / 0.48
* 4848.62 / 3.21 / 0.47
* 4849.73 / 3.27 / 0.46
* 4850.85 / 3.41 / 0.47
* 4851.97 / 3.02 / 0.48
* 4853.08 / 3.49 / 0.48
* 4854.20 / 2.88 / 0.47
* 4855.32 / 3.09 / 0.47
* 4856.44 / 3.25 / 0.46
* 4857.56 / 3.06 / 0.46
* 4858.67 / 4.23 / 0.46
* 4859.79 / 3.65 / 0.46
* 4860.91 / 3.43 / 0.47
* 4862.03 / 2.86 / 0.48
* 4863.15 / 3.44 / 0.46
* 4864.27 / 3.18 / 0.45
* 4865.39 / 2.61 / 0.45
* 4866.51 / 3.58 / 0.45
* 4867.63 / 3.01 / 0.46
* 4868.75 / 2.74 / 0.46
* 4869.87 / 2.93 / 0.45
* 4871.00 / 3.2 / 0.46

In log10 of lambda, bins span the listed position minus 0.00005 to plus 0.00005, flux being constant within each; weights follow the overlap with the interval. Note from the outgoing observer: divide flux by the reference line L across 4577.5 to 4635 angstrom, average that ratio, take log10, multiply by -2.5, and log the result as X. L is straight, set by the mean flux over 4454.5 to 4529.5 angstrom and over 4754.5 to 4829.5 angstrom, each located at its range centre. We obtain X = 0.35 mag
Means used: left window 3.51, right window 3.4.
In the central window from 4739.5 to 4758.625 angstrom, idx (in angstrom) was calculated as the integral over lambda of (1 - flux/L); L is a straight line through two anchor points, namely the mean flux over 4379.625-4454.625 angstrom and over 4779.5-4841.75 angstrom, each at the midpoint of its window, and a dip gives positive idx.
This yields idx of -1.74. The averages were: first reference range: 3.36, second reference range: 3.25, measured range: 3.56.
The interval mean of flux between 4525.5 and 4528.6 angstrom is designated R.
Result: 3.13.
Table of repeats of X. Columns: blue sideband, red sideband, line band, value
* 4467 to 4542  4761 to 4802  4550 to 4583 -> -0.04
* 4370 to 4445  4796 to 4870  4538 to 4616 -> 0.08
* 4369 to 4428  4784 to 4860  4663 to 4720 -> -0.15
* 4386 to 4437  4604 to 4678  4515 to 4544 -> -0.16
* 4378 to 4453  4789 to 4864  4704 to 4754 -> -0.12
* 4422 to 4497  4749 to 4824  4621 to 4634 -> 0.24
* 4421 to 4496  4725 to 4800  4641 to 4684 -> 0.23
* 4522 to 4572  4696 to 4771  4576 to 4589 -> 0.05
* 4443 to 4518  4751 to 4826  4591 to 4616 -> 0.50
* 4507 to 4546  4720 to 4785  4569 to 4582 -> -0.11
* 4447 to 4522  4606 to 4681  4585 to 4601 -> -0.17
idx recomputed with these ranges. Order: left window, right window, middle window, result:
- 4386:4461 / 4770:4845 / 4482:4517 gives -2.21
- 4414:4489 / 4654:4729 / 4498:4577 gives 2.83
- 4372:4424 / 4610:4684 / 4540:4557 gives -4.18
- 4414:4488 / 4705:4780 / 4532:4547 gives 0.56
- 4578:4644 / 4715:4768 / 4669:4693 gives -4.29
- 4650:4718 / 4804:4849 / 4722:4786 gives -2.47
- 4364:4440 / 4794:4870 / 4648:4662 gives 1.85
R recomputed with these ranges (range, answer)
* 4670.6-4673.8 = 1.97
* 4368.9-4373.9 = 3.27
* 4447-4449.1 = 3.47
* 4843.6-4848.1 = 3.27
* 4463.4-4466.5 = 3.47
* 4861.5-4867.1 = 3.14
